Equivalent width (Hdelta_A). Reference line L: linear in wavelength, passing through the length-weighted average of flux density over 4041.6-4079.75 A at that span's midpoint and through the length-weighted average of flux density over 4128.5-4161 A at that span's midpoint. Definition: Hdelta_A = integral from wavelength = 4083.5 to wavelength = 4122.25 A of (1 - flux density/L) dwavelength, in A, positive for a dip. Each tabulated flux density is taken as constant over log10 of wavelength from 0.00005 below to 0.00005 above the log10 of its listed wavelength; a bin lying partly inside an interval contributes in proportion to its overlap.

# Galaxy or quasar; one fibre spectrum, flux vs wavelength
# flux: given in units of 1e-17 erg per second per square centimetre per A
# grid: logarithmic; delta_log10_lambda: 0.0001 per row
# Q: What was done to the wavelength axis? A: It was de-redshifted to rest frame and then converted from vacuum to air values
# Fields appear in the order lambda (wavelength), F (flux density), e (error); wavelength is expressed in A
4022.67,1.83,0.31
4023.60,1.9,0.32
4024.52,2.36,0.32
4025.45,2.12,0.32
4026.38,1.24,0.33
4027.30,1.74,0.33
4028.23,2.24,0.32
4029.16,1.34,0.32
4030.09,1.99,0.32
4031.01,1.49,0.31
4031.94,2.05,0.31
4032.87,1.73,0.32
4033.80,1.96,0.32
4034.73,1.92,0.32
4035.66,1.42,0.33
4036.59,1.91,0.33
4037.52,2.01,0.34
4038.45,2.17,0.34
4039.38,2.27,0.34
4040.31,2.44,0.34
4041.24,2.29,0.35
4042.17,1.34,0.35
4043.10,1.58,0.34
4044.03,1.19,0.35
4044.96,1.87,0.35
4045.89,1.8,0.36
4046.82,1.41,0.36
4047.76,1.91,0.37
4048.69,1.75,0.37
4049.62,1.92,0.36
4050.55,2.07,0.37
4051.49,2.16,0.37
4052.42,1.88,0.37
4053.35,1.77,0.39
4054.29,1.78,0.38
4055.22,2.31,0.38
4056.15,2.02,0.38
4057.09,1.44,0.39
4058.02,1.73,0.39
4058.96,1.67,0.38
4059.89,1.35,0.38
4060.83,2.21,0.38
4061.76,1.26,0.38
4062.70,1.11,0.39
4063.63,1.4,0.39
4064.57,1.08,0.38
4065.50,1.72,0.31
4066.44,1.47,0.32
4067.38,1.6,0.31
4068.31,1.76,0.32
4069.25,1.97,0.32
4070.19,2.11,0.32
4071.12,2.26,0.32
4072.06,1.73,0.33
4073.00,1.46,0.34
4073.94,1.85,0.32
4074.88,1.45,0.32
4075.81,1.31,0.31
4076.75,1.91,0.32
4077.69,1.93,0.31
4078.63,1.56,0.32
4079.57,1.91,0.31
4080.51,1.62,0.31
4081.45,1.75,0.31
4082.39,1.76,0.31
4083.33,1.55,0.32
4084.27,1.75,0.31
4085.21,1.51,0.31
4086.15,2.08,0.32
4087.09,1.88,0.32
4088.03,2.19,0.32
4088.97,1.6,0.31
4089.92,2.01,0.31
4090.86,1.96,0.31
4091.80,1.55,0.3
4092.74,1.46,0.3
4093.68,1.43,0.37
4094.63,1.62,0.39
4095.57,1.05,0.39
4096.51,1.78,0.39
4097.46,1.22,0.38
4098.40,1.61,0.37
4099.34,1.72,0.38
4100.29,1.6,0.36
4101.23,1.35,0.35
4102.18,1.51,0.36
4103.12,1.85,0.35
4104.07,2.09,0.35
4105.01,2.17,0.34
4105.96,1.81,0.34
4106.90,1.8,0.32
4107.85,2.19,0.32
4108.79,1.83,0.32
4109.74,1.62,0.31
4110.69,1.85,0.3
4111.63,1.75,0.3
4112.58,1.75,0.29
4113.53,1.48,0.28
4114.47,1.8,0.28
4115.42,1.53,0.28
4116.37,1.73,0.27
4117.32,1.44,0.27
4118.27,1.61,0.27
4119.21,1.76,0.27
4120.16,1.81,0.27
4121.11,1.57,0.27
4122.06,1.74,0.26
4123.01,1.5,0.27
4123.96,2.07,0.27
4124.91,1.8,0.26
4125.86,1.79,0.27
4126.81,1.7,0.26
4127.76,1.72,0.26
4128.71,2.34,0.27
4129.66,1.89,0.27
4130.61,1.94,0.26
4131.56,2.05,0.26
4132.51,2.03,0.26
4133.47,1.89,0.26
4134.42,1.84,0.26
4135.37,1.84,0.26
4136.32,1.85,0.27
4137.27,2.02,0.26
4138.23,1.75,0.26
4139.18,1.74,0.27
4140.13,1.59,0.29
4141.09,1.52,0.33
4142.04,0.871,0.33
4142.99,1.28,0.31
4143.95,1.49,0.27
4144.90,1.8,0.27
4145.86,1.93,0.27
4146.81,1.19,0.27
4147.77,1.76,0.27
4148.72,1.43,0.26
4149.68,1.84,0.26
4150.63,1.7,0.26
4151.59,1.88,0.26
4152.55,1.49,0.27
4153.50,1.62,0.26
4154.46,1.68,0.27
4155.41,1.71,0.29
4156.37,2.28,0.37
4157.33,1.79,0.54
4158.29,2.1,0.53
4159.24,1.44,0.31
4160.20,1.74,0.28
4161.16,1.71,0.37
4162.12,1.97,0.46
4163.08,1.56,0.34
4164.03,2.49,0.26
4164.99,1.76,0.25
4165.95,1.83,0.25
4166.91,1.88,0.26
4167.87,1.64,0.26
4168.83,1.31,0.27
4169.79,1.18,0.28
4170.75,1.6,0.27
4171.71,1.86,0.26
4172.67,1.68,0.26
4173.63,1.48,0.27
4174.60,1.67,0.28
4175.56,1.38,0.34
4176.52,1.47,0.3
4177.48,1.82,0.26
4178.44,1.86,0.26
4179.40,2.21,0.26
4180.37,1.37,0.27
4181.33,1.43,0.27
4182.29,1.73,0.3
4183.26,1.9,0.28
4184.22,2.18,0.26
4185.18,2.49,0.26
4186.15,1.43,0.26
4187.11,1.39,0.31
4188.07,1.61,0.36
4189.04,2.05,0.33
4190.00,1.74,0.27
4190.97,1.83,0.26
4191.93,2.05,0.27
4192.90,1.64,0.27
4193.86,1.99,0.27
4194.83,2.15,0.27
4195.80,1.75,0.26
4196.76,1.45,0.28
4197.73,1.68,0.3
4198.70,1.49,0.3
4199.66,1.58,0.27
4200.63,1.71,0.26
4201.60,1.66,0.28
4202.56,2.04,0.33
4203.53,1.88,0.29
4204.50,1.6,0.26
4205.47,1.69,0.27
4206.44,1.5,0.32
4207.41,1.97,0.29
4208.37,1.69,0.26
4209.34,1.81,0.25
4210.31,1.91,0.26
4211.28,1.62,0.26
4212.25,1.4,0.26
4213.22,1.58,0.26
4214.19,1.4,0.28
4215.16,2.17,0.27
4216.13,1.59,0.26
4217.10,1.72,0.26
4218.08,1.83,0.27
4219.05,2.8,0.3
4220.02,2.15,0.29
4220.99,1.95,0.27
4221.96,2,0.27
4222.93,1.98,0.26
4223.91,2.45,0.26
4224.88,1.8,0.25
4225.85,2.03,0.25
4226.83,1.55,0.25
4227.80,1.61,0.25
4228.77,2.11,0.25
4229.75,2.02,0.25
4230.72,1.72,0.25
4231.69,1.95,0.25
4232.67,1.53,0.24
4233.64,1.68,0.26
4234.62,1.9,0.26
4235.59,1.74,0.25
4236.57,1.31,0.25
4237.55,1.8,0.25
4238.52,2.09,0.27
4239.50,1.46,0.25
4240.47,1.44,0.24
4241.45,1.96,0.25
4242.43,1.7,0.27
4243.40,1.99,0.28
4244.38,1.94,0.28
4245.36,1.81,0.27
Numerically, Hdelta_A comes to 0.4 A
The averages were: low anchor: 1.71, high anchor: 1.74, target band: 1.71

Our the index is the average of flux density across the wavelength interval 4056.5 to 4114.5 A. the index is 1.69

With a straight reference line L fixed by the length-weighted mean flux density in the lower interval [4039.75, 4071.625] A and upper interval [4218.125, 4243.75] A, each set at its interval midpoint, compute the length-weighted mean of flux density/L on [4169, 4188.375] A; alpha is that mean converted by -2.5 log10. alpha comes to 0.10 mag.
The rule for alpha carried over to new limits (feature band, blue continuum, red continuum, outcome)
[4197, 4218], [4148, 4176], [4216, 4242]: 0.07 mag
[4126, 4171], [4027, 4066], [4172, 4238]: 0.03 mag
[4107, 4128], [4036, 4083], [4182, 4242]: 0.03 mag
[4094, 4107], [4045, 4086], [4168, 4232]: 0.06 mag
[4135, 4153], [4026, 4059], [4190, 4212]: 0.10 mag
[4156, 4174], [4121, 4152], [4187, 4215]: -0.01 mag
